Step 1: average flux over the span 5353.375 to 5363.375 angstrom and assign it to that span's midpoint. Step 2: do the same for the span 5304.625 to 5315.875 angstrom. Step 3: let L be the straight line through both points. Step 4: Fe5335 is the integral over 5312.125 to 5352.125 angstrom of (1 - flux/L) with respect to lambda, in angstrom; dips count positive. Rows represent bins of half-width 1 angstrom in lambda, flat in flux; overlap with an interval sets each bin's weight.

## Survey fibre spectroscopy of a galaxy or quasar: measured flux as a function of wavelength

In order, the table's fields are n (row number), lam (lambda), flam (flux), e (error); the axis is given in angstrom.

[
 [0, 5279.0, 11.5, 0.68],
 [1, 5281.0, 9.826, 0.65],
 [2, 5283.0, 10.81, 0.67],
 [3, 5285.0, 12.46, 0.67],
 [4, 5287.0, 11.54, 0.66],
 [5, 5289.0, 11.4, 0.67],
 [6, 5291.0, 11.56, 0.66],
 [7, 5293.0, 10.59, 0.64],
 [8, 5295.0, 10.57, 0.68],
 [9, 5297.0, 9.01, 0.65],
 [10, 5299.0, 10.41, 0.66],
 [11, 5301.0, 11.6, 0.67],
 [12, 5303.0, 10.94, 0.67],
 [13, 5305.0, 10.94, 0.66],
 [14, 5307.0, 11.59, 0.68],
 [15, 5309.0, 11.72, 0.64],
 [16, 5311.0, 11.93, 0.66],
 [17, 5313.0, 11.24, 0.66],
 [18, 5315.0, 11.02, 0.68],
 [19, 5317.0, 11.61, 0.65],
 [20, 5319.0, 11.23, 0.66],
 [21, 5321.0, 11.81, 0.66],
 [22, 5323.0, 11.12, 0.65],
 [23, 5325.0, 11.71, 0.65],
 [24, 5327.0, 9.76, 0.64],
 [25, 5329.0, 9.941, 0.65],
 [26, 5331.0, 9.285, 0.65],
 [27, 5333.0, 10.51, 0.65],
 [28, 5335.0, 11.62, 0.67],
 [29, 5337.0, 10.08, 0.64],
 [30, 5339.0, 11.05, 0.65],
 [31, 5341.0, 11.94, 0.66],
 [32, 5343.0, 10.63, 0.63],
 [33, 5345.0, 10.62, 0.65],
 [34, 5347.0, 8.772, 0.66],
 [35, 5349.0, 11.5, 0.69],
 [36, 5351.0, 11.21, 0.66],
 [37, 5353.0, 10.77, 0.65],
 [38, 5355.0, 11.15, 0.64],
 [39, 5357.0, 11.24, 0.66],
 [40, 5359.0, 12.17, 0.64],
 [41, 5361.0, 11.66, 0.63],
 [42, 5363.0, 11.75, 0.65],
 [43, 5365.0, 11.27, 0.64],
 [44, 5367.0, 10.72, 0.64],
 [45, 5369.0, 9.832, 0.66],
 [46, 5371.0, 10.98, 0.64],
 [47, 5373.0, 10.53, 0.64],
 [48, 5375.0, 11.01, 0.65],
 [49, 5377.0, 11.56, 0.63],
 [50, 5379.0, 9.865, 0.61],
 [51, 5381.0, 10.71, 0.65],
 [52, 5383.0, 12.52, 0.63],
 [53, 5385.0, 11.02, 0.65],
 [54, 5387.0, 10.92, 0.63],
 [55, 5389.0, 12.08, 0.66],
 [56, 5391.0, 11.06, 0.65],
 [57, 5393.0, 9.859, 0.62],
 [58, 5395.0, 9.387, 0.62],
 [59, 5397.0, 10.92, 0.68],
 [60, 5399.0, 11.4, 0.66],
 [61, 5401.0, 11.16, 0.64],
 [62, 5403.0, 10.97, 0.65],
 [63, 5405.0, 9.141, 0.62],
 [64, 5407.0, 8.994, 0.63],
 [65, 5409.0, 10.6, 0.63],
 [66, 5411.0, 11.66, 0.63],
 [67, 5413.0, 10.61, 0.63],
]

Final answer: 2.26 angstrom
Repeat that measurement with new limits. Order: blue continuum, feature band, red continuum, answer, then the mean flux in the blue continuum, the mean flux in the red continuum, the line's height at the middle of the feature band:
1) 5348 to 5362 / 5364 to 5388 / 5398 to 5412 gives 0.3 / 11.4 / 10.6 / 11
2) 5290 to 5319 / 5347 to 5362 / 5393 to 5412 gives -0.7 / 11.1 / 10.4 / 10.7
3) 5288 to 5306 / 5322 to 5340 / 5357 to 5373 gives 0.7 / 10.8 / 11.2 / 11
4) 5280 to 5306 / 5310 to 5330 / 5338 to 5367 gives -0.3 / 10.9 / 11.1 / 11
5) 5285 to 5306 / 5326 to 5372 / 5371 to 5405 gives 0.4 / 10.9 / 10.9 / 10.9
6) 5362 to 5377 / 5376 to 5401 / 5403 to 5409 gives -1.7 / 10.9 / 9.64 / 10.3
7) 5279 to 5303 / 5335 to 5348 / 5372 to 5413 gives 0.3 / 10.9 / 10.8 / 10.8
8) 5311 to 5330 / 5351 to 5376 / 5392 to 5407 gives -1.0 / 11.1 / 10.3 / 10.7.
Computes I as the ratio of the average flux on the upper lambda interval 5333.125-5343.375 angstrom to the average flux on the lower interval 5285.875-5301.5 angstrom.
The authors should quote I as 1.0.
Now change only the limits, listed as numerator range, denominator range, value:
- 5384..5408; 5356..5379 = 0.95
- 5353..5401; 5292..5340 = 1.01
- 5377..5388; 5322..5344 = 1.03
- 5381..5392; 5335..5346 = 1.05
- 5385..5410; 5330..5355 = 0.99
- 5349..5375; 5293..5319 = 1.01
